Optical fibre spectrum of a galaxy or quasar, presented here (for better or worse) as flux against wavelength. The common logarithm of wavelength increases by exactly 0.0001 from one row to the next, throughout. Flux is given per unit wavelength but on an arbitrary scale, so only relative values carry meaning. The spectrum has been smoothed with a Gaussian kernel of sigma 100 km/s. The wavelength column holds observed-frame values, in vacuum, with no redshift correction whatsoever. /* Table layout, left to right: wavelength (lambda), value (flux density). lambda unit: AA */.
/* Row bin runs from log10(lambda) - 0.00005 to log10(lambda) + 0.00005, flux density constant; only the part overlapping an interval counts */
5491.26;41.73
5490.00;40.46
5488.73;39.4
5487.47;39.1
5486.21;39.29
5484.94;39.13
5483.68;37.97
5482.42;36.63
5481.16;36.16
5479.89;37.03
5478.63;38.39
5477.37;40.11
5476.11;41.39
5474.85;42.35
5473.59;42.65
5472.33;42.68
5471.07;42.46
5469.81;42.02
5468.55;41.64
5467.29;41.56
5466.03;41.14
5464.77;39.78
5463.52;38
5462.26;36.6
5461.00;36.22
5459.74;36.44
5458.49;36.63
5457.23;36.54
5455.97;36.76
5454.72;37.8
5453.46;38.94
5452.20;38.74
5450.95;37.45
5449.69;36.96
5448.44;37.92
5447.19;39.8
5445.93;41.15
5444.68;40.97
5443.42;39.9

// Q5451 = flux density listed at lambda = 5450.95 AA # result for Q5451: 37.45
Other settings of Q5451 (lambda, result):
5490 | 40.46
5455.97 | 36.76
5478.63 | 38.39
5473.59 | 42.65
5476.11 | 41.39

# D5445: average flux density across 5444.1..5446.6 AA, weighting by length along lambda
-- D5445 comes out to 41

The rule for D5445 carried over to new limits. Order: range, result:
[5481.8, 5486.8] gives 38.2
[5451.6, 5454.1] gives 38.7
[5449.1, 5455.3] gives 37.9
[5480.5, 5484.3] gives 36.9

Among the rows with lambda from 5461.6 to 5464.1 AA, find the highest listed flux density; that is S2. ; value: 38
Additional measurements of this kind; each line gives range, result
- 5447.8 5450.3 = 37.92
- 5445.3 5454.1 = 41.15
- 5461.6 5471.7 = 42.46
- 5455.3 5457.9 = 36.76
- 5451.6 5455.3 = 38.94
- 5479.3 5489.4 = 39.4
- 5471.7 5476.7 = 42.68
